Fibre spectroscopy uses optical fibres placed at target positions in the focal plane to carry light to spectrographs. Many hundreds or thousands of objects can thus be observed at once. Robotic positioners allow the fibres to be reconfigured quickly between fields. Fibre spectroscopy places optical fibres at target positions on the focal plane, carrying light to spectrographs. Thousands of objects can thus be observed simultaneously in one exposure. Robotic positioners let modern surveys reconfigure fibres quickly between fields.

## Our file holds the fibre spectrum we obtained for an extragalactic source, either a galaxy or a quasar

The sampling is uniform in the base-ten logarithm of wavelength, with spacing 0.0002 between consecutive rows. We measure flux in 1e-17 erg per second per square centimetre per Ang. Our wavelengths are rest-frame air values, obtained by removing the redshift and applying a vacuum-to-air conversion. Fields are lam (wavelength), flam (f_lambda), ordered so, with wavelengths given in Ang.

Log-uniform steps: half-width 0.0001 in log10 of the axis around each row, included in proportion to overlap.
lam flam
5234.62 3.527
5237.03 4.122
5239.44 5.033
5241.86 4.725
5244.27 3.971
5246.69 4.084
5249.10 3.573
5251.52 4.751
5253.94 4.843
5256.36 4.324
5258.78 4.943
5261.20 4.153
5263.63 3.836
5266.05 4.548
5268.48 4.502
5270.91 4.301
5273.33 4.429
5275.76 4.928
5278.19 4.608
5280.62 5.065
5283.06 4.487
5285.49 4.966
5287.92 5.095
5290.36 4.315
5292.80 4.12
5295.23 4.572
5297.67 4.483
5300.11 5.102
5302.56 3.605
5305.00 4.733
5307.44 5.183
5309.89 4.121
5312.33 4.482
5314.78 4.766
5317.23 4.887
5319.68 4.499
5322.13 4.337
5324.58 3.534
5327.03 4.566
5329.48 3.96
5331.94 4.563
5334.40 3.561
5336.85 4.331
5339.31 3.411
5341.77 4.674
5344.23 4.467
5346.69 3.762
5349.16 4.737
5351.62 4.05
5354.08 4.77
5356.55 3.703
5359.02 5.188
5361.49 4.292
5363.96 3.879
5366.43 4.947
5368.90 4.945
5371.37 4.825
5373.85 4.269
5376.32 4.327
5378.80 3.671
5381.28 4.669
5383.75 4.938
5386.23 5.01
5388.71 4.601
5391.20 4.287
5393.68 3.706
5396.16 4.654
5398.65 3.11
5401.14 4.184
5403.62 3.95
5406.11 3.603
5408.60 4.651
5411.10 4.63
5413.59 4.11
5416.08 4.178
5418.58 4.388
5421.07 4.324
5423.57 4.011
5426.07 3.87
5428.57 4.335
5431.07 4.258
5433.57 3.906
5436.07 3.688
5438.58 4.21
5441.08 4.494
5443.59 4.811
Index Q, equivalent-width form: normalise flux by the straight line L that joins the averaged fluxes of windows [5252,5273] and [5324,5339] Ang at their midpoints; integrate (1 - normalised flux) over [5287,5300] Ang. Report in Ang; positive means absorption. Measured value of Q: -0.8 Ang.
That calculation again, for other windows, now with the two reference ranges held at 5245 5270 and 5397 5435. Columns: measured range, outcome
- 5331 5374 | -1.59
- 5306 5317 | -1.03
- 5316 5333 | -0.35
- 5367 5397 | -2.48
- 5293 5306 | -0.55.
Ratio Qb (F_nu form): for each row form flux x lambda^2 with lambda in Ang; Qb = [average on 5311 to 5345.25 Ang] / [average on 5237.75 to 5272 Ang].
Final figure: 1.00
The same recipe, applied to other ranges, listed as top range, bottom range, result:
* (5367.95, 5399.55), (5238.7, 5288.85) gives 1.02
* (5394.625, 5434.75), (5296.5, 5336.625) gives 0.98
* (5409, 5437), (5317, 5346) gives 1.03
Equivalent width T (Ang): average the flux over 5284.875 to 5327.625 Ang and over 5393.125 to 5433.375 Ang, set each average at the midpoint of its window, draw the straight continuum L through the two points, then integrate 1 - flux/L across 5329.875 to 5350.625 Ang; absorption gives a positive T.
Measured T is 1.0 Ang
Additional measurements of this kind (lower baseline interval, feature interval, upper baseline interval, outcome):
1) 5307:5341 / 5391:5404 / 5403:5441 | 0.7 Ang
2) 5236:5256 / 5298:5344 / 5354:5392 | 1.1 Ang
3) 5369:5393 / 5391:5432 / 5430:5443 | 1.7 Ang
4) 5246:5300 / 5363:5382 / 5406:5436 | -0.6 Ang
